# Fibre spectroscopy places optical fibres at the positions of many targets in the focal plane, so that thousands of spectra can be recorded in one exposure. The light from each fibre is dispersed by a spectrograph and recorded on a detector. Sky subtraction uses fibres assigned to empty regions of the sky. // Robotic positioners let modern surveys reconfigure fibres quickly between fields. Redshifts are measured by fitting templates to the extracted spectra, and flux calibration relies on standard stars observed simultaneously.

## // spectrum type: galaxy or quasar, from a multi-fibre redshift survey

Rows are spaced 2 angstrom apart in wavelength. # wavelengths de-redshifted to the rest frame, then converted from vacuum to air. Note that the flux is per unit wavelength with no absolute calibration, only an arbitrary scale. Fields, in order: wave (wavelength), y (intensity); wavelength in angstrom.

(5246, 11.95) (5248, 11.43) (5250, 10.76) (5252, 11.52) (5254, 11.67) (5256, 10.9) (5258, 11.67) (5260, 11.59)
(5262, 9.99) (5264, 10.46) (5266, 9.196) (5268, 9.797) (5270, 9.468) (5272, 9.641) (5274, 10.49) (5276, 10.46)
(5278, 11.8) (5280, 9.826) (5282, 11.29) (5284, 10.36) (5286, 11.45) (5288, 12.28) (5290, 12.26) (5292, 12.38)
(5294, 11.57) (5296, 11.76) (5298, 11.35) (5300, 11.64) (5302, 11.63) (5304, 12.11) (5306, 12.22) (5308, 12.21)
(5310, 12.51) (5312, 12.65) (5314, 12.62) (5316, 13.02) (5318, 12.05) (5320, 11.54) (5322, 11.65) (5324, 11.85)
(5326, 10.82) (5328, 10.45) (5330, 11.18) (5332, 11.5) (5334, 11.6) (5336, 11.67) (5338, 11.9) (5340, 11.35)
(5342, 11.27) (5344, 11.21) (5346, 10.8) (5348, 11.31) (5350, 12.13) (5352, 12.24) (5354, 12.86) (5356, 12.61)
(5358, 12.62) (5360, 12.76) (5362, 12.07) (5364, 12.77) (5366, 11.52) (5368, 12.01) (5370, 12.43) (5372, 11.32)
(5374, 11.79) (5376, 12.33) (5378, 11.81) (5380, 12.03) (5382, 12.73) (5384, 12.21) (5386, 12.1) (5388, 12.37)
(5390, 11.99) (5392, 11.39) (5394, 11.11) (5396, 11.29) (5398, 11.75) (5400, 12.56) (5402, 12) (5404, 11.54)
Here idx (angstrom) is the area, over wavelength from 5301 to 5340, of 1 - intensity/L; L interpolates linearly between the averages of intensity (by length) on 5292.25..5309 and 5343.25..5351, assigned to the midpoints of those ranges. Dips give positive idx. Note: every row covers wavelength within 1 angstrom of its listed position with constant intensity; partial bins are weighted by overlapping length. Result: -0.7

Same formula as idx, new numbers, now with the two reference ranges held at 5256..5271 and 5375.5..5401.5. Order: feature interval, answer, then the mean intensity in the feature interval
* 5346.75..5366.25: -1.3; 12.3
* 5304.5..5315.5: -1.5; 12.5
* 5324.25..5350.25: 0.0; 11.3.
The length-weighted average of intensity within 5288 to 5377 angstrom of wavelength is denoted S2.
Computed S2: 11.9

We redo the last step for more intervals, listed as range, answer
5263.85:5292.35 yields 10.7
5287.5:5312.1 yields 12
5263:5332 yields 11.4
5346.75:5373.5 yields 12.2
